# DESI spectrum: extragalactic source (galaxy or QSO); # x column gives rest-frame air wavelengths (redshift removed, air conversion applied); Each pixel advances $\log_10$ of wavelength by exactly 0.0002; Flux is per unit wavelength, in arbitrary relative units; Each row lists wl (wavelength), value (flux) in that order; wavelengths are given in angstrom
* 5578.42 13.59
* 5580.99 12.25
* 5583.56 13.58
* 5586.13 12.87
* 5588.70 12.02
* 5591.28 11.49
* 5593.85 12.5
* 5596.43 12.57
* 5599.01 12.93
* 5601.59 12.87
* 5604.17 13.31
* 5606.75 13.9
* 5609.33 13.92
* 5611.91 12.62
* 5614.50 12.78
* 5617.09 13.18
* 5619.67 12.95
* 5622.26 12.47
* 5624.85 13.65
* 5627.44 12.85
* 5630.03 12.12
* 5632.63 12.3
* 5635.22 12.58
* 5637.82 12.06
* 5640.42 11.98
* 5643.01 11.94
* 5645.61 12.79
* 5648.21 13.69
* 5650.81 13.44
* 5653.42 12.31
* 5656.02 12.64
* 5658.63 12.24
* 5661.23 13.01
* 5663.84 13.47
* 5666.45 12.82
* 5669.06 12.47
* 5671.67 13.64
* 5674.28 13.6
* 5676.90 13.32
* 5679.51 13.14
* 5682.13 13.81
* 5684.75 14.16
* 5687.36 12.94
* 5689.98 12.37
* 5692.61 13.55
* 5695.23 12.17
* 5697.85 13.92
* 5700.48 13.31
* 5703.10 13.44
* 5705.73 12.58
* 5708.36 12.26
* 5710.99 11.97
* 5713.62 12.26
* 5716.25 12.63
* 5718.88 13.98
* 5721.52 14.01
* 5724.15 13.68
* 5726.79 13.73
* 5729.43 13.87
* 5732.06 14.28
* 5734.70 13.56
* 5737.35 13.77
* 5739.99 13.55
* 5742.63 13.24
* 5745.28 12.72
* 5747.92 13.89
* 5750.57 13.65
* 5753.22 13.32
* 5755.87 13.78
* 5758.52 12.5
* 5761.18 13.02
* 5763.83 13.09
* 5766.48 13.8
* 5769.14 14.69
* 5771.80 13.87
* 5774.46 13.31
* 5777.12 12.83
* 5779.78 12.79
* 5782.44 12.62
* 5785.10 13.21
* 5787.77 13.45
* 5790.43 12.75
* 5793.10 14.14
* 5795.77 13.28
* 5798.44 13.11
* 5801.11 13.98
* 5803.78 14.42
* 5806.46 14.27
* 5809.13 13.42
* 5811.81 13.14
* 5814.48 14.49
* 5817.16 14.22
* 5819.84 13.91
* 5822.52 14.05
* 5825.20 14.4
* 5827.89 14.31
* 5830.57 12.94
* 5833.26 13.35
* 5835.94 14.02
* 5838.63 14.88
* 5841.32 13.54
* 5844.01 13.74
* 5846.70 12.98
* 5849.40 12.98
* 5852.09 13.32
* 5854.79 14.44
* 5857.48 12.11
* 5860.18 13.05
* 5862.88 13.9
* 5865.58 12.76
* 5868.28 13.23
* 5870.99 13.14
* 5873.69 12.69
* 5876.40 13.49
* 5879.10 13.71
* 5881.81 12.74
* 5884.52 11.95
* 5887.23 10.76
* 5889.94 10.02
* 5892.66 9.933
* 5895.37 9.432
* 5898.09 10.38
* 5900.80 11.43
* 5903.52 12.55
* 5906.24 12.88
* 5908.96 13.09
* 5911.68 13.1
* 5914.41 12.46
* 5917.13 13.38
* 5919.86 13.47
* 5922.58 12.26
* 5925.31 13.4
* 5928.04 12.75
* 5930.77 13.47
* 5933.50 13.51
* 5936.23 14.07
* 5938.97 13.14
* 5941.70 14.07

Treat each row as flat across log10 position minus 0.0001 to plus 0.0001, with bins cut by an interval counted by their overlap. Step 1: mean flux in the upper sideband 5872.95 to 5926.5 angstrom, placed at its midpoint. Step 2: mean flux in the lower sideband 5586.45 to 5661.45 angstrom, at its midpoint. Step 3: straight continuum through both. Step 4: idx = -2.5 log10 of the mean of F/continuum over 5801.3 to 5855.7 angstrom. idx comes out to -0.13 mag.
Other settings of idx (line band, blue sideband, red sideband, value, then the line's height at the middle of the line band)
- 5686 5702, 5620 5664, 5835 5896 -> -0.03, 12.7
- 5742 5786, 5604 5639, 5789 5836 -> 0.02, 13.6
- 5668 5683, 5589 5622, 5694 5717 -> -0.05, 12.8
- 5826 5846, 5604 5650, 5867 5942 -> -0.10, 12.6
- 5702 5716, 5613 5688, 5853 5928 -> 0.03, 12.8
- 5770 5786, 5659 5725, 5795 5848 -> 0.04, 13.6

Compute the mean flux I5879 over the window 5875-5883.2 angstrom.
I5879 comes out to 13.3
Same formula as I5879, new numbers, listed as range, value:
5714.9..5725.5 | 13.6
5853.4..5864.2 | 13.4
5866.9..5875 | 13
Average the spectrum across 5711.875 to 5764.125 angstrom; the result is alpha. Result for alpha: 13.4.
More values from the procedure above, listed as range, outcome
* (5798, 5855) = 13.8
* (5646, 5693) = 13.1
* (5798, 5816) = 13.9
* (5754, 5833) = 13.6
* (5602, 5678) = 12.9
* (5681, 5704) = 13.3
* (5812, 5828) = 14.1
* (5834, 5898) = 12.7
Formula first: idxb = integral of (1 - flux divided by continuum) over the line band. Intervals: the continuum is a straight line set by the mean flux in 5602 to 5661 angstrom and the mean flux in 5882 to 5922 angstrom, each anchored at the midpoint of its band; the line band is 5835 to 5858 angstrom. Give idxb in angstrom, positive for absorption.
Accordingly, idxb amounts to -3.0 angstrom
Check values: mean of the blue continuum 12.8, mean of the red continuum 11.8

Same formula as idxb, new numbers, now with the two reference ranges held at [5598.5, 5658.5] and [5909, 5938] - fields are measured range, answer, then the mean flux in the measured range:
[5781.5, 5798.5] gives -0.29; 13.2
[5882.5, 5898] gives 3.10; 10.5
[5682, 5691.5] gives -0.27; 13.3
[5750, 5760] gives -0.23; 13.3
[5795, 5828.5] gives -2.26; 13.9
